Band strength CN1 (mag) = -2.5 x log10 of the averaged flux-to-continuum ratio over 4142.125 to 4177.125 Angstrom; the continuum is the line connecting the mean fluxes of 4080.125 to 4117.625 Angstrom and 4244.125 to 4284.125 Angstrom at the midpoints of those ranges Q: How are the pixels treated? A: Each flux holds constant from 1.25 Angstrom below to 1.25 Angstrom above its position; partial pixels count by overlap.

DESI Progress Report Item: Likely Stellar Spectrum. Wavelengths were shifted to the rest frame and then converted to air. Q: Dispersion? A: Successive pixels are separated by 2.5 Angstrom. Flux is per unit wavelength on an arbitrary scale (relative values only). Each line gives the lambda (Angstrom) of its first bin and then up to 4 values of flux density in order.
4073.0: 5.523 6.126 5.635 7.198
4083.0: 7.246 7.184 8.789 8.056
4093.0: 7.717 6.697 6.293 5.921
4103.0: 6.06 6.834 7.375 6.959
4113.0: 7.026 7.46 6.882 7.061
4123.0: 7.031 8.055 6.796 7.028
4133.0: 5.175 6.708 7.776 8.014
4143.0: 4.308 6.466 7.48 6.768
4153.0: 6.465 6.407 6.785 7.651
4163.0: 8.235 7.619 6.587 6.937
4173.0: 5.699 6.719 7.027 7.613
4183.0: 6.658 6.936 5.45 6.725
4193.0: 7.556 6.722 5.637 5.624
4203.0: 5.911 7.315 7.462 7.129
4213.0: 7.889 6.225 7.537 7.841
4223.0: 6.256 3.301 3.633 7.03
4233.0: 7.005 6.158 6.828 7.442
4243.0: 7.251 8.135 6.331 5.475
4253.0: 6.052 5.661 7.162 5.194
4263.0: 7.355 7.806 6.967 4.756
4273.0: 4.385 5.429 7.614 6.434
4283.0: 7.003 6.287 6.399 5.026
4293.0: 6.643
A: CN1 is 0.01 mag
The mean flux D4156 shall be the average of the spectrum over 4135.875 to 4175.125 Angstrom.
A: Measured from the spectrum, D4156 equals 6.87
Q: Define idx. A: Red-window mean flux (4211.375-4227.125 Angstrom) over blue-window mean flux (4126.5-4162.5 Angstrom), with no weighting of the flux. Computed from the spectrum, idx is 0.96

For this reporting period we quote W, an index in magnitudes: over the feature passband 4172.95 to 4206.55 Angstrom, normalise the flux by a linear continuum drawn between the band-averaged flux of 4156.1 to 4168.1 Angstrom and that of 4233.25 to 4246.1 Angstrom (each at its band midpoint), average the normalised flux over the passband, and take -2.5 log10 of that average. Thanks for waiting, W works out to 0.11 mag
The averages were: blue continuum 7.4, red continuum 7.1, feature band 6.57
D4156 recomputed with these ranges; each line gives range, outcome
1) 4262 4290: 6.36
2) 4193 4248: 6.6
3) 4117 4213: 6.81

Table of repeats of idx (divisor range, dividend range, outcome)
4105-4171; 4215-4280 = 0.91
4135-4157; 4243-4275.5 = 0.94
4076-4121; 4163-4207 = 0.95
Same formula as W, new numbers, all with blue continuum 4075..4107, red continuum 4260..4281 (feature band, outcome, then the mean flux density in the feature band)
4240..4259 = -0.05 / 6.65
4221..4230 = 0.29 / 4.9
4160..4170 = -0.13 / 7.47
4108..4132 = -0.05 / 7.14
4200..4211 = -0.04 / 6.73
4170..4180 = -0.01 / 6.65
